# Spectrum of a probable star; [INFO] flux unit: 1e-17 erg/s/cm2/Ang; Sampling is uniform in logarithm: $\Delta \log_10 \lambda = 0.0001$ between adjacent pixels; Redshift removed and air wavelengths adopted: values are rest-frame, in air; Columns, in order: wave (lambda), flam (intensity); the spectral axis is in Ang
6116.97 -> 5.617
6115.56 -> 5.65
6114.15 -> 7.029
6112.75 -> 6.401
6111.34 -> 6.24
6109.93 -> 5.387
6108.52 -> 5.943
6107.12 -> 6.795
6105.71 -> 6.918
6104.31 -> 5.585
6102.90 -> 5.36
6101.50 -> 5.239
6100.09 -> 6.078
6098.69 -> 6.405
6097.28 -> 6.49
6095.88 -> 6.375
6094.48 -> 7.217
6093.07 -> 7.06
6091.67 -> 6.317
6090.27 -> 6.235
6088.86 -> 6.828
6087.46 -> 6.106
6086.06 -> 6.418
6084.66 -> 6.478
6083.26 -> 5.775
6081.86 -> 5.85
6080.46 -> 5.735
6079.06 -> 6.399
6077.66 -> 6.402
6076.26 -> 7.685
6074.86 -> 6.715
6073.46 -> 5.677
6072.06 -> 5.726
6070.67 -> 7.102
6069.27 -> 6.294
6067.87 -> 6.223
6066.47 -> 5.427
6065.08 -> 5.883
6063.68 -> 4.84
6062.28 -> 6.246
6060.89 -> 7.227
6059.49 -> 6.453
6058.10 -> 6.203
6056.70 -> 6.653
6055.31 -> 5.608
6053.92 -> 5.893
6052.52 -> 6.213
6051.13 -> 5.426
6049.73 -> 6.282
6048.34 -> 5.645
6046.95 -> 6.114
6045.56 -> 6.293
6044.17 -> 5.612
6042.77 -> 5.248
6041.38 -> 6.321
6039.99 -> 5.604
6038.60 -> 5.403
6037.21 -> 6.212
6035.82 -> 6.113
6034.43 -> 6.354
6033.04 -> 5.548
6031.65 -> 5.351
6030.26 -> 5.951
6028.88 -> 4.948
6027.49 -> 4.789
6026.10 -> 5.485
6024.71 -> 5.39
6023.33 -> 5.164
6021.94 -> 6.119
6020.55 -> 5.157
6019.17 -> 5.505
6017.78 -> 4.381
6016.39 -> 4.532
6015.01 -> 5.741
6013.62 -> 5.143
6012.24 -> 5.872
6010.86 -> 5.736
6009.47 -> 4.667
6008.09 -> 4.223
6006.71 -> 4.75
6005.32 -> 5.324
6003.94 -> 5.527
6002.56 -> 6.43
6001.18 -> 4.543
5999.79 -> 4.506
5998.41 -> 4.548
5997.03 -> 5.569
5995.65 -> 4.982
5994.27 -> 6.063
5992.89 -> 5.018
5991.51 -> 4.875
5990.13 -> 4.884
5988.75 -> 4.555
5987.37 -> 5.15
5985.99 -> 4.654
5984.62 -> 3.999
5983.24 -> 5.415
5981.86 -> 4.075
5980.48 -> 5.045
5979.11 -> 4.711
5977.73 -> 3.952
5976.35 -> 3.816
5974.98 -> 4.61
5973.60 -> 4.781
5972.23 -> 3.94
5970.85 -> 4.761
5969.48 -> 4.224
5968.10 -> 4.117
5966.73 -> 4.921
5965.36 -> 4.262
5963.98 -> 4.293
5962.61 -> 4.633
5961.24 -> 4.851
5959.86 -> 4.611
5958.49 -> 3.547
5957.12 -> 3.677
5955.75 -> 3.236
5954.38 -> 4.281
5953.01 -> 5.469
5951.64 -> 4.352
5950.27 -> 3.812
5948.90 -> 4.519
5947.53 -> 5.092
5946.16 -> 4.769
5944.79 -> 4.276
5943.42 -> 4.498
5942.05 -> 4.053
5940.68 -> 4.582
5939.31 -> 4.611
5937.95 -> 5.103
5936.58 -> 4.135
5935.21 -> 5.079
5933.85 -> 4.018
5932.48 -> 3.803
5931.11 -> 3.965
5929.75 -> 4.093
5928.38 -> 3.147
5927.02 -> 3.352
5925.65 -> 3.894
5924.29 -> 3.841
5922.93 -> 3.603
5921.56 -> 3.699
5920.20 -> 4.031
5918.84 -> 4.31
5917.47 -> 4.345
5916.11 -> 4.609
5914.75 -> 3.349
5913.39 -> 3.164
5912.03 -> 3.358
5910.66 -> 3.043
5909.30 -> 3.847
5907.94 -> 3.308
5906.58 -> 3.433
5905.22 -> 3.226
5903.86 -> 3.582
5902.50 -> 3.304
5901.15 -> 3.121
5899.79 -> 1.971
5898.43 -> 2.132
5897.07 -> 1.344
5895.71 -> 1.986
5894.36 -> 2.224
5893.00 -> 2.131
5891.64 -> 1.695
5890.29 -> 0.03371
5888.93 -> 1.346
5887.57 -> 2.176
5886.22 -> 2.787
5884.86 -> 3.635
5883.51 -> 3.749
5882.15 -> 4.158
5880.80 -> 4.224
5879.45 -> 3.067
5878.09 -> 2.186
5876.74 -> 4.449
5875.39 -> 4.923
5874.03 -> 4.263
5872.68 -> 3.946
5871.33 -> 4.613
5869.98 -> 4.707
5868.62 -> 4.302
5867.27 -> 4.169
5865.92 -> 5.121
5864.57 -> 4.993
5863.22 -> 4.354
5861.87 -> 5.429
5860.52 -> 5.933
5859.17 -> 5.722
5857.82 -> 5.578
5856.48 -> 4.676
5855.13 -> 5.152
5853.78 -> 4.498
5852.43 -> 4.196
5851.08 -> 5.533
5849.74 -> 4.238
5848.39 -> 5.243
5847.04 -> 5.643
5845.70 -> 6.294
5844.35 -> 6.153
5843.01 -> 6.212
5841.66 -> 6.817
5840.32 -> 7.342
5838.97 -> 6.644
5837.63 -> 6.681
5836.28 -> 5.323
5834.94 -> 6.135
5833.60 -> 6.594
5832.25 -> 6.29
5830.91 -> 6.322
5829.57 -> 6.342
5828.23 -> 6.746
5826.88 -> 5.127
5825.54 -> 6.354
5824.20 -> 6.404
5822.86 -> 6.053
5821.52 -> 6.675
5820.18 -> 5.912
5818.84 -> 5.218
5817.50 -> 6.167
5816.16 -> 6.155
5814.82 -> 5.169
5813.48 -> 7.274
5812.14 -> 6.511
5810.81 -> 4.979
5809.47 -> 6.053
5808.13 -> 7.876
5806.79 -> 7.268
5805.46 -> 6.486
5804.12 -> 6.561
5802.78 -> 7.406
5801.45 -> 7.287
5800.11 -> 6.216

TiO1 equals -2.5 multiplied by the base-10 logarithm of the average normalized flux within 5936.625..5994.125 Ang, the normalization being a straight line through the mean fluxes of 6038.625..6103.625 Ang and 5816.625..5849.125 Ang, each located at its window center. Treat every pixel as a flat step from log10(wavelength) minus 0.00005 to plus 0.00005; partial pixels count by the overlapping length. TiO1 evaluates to 0.34 mag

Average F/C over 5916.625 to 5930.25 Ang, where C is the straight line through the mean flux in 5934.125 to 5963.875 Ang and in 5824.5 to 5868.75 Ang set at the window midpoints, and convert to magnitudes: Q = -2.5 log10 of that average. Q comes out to 0.23 mag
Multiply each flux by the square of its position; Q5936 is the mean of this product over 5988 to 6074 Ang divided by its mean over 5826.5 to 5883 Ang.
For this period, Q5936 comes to 1.1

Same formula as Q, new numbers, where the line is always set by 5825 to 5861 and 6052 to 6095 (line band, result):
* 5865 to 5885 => 0.389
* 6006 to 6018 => 0.221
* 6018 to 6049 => 0.105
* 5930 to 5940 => 0.346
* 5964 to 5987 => 0.339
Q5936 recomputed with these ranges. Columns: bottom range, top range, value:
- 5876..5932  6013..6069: 1.90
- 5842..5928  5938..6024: 1.27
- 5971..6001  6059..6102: 1.38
